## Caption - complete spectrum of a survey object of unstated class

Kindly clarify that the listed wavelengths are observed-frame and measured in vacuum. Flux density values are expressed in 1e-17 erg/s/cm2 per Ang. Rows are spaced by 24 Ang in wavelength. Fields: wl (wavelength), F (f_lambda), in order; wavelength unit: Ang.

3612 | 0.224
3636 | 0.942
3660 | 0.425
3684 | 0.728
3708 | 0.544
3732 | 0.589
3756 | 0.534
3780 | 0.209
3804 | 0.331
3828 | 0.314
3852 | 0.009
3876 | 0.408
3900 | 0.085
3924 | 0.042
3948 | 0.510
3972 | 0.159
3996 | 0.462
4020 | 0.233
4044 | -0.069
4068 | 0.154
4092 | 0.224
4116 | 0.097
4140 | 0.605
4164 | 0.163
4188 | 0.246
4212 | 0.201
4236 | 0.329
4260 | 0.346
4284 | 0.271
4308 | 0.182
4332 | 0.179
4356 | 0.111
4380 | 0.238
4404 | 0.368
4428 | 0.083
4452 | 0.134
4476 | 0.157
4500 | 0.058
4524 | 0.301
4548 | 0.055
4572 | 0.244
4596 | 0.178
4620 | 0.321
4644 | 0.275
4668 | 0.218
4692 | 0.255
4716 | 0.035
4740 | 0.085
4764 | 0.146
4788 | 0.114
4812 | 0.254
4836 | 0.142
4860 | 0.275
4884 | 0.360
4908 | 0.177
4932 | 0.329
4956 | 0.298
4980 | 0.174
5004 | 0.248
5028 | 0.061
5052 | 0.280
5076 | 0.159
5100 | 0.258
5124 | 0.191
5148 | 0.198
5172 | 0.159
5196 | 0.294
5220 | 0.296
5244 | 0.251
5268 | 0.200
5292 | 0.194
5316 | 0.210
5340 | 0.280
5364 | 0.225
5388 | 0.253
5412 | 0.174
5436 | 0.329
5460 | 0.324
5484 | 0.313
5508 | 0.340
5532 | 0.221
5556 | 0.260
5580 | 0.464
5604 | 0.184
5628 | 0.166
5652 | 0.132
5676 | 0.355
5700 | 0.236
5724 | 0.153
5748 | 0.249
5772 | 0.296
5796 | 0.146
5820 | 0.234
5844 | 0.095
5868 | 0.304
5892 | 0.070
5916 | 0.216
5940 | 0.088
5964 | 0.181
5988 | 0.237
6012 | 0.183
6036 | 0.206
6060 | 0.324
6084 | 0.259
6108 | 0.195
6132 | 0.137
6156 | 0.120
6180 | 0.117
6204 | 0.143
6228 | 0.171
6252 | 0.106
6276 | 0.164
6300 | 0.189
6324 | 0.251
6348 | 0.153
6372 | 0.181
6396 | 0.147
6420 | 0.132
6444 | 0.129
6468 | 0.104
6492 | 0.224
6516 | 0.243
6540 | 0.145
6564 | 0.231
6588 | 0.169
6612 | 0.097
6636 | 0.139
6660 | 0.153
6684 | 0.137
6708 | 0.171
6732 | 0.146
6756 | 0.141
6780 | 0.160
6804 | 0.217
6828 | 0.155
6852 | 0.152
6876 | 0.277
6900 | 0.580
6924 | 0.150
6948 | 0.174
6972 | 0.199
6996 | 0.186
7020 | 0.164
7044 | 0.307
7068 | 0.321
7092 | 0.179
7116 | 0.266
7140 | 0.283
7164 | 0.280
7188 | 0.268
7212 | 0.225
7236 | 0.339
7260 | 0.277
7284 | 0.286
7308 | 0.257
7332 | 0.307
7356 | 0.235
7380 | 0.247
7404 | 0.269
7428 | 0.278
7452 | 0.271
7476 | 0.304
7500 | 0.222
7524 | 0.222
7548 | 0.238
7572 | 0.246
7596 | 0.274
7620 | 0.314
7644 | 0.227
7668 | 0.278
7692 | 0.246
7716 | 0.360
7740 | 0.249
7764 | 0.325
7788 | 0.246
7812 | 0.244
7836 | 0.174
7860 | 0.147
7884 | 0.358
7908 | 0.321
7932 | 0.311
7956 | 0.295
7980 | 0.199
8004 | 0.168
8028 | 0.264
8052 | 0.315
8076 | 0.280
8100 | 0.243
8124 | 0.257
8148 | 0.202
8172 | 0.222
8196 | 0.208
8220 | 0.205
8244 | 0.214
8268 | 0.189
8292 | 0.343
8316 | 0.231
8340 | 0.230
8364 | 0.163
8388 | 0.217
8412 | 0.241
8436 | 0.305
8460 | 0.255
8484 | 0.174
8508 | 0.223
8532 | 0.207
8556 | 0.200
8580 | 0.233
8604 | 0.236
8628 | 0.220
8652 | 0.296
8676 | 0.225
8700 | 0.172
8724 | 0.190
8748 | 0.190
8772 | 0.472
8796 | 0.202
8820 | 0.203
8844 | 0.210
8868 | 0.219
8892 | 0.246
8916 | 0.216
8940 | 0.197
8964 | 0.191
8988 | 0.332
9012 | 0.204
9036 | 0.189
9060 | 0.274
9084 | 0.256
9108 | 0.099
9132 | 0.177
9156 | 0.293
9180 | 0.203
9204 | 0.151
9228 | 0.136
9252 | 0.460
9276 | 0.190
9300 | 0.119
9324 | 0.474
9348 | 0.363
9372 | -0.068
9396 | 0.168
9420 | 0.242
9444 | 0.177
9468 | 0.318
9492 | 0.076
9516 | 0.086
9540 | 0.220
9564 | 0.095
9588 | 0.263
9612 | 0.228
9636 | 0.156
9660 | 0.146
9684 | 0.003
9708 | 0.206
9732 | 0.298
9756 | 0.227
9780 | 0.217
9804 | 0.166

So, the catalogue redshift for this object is 0.85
